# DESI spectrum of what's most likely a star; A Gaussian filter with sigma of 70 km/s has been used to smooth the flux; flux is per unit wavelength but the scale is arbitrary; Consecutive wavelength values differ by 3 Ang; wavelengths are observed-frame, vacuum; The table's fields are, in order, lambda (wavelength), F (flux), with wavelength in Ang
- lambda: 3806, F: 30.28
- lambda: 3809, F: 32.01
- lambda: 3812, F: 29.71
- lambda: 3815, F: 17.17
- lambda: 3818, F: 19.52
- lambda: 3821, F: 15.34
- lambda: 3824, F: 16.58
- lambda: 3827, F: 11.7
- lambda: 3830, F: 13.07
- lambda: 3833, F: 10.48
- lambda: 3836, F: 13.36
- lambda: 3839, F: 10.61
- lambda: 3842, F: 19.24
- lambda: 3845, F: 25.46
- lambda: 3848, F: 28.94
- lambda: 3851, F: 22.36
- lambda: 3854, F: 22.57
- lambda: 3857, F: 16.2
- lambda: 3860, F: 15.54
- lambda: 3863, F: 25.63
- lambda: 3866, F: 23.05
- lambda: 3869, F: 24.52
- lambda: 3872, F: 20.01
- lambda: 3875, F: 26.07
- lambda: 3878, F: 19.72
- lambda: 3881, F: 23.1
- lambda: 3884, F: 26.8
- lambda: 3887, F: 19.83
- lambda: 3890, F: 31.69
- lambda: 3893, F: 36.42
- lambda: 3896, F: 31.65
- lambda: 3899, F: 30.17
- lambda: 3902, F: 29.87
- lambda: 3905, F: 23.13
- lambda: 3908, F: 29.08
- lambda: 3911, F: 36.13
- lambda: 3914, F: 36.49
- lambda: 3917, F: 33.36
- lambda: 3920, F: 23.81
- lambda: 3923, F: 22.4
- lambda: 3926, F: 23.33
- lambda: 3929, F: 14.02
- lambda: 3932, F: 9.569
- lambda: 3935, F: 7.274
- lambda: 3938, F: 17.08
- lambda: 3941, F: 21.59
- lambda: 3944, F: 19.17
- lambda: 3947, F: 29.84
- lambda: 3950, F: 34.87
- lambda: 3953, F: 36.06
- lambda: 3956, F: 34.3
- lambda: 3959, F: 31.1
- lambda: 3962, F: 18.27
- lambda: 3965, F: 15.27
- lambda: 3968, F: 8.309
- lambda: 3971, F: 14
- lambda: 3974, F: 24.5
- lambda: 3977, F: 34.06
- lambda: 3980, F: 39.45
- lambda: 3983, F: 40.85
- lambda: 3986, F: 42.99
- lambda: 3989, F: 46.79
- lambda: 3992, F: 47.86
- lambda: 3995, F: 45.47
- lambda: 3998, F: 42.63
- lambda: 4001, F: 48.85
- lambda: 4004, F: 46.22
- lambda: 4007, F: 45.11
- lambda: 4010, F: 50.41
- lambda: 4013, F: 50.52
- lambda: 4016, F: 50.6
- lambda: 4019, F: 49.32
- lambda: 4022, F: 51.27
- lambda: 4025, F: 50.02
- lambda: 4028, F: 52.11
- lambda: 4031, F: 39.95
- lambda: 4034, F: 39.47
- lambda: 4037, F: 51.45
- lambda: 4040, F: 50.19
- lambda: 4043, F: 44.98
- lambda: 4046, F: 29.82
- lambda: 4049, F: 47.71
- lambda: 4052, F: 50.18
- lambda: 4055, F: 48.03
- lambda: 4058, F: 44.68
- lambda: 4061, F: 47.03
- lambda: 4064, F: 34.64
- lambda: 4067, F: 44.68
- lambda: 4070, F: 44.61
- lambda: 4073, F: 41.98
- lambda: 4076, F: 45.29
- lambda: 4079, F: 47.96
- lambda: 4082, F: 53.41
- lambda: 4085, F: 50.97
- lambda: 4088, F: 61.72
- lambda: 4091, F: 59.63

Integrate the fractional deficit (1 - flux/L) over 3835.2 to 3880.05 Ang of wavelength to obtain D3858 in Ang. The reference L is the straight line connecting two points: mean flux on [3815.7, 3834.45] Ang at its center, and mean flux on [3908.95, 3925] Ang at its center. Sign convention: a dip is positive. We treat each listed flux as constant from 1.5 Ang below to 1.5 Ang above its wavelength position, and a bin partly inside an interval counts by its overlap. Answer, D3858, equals -2.2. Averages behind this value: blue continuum 14.6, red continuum 30.2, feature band 21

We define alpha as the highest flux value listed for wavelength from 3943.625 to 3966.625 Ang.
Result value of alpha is 36.06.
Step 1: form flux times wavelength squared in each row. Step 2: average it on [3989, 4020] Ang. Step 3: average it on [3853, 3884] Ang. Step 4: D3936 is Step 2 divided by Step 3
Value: 2.3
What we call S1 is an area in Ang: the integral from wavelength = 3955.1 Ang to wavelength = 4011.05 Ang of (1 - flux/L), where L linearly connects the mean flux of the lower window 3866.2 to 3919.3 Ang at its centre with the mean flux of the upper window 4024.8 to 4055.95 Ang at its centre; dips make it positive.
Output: 5.3 Ang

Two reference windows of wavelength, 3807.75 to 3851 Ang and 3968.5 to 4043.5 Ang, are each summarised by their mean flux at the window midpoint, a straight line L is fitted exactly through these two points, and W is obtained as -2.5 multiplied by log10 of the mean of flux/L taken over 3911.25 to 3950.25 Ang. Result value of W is 0.40 mag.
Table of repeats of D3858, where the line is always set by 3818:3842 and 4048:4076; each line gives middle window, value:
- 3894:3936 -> -1.2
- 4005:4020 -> -4.3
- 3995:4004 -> -2.3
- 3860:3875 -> -3.2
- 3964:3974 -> 5.6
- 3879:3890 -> -1.6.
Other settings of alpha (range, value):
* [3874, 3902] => 36.42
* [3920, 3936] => 23.81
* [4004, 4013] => 50.52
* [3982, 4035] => 52.11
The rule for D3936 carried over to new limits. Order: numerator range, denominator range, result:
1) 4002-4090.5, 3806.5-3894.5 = 2.44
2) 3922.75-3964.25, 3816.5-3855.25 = 1.36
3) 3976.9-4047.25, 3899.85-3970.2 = 1.98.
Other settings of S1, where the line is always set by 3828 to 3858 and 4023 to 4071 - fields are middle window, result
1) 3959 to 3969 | 5.05 Ang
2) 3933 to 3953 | 5.83 Ang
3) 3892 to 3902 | -2.73 Ang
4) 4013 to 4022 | -2.00 Ang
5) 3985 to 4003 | -3.69 Ang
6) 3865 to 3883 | -0.52 Ang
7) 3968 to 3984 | 3.45 Ang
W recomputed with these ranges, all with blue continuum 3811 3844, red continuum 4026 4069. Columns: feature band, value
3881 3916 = -0.18 mag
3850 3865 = -0.03 mag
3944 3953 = 0.04 mag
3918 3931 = 0.34 mag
